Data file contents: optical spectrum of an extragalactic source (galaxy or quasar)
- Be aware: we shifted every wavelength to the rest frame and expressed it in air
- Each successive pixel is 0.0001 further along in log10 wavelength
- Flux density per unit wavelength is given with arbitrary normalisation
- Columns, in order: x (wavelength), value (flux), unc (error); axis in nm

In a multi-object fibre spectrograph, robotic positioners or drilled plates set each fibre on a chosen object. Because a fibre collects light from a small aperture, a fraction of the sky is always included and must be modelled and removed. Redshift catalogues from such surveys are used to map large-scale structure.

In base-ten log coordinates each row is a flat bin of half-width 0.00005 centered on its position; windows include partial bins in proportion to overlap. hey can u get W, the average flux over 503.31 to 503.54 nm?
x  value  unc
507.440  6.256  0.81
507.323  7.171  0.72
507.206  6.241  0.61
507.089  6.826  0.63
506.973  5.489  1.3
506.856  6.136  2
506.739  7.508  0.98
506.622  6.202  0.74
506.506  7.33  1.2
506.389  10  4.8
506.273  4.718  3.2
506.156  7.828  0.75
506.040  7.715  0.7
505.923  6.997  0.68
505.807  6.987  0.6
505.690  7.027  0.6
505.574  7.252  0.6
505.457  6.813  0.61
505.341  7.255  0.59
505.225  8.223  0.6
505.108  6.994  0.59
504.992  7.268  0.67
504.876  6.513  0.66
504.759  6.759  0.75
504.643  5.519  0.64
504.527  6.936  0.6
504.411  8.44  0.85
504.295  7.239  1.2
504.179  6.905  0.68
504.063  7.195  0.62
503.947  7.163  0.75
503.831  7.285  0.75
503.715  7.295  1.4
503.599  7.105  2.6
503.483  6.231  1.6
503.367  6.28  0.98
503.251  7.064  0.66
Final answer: 6.25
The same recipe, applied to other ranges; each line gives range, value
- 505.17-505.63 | 7.38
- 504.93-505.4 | 7.43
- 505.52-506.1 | 7.2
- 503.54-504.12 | 7.21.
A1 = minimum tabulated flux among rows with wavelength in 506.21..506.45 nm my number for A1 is 4.718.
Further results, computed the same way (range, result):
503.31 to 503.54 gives 6.231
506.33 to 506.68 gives 6.202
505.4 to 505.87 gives 6.813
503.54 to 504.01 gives 7.105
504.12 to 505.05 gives 5.519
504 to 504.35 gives 6.905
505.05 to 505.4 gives 6.994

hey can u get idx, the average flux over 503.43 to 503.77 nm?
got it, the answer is 6.88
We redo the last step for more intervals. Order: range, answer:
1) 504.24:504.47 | 7.85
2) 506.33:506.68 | 7.85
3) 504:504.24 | 7.06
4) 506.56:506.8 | 6.86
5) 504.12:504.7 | 7.02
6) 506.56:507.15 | 6.44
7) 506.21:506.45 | 7.36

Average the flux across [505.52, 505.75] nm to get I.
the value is 7.13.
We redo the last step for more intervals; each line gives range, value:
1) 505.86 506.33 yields 6.82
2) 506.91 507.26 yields 6.19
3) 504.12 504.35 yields 7.08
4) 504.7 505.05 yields 6.84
